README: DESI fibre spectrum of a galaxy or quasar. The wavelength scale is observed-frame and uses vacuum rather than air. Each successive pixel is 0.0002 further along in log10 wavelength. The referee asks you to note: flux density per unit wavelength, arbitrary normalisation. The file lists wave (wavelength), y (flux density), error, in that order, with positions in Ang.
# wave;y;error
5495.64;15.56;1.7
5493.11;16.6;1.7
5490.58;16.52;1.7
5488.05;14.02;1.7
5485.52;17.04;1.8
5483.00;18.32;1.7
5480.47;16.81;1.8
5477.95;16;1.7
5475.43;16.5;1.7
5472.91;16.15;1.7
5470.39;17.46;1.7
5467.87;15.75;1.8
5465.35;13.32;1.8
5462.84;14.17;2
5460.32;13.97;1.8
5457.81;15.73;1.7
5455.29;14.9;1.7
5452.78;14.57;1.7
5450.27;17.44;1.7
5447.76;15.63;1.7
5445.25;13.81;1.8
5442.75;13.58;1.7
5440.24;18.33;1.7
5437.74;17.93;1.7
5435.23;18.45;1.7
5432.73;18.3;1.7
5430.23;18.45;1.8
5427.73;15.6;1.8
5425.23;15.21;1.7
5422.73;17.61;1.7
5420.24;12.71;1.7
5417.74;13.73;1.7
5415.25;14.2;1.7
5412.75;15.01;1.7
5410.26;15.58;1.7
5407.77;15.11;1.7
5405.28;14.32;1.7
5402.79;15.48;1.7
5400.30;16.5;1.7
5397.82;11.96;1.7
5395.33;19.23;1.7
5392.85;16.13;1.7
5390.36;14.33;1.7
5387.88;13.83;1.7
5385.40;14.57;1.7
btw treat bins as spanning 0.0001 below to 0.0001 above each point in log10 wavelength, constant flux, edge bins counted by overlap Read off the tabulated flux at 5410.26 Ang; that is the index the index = 15.58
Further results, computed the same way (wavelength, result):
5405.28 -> 14.32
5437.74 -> 17.93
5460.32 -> 13.97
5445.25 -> 13.81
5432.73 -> 18.3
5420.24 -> 12.71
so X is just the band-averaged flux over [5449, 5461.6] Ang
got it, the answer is 15.3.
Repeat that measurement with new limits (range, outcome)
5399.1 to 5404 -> 16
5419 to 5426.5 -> 15.2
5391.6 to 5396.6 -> 17.6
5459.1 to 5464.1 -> 14.1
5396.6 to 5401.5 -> 14.2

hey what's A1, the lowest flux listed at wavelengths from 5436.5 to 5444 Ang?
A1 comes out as 13.58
